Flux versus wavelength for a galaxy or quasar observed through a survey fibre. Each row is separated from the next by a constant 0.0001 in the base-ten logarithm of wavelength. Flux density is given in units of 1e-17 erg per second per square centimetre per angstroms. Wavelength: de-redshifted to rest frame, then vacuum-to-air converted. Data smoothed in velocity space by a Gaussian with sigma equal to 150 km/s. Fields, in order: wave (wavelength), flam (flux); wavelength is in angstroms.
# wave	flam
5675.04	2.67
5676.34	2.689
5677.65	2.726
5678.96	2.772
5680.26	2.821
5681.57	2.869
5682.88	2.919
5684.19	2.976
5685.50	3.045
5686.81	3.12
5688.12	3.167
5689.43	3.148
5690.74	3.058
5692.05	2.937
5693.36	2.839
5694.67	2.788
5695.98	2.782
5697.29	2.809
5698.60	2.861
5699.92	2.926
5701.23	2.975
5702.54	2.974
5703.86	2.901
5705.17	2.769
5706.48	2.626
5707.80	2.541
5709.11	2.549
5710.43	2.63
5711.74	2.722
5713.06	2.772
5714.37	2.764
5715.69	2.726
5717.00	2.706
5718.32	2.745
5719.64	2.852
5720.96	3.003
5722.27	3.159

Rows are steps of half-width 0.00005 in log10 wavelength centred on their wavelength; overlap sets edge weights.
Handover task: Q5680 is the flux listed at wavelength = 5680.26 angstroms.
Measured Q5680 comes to 2.821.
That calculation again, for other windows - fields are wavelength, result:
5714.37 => 2.764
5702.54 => 2.974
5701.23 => 2.975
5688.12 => 3.167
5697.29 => 2.809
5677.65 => 2.726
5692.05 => 2.937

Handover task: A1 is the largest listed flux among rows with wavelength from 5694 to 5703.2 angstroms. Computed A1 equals 2.975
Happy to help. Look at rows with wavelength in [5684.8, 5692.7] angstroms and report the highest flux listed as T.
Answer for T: 3.167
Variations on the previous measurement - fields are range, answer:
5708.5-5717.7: 2.772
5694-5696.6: 2.788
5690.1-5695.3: 3.058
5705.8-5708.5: 2.626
